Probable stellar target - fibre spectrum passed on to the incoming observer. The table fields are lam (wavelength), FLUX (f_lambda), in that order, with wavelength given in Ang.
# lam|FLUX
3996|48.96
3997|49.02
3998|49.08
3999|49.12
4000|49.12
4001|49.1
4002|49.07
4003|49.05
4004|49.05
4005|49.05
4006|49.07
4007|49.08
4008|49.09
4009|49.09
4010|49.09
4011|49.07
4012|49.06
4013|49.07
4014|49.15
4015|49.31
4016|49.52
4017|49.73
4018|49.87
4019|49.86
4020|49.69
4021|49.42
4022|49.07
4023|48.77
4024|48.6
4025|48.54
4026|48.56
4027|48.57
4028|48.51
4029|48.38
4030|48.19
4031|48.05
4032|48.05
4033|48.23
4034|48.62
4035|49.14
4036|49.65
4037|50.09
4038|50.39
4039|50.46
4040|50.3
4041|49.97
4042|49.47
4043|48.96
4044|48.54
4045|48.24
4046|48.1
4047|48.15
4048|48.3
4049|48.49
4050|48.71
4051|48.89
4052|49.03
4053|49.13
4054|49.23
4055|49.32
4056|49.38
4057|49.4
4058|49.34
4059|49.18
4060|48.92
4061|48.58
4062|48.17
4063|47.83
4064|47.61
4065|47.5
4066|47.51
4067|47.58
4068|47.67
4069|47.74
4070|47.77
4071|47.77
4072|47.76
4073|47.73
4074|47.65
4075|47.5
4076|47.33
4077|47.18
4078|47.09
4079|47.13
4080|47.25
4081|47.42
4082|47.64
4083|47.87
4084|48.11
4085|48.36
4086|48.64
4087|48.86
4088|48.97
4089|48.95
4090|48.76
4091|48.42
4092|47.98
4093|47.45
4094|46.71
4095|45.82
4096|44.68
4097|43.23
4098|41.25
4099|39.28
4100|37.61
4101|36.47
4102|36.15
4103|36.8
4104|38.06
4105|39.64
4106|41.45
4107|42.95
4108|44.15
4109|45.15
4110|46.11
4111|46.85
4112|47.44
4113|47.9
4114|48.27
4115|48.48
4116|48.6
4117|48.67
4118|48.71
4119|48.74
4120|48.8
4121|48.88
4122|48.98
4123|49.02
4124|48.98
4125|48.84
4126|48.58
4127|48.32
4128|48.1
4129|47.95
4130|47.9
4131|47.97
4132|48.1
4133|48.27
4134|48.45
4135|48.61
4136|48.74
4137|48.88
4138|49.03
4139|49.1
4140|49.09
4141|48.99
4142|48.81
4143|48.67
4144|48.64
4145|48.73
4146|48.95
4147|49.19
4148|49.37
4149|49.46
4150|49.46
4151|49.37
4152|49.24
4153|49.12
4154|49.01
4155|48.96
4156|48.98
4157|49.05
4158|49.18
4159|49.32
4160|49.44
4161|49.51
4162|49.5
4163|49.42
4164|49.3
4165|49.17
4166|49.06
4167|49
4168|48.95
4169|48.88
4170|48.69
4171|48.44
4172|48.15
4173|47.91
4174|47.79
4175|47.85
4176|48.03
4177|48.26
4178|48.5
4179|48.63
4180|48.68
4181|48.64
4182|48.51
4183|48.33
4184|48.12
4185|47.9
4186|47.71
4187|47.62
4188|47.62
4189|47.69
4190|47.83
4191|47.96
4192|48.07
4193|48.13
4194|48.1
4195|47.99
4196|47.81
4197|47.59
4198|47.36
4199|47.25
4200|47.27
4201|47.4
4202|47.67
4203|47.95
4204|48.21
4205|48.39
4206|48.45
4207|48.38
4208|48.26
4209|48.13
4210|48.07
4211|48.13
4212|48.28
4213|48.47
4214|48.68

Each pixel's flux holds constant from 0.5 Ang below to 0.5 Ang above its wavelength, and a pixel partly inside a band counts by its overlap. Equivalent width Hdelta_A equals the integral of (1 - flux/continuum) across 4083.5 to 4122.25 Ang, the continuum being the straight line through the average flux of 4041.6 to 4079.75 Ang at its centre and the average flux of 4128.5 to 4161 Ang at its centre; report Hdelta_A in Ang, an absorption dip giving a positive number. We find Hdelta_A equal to 2.6 Ang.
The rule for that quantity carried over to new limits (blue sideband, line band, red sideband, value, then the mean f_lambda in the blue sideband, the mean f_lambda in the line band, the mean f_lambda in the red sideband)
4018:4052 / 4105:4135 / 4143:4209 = 0.73 Ang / 49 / 47.5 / 48.5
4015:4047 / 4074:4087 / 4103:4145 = 0.13 Ang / 49.1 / 47.7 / 47.4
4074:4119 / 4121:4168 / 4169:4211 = -2.09 Ang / 45.5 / 48.9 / 48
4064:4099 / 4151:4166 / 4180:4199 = -0.47 Ang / 47.2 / 49.2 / 47.9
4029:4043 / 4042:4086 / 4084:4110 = -1.30 Ang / 49.2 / 48.2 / 44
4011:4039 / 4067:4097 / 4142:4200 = 0.79 Ang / 49.1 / 47.6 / 48.6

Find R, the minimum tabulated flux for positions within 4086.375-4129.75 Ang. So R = 36.15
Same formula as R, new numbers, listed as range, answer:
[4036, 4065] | 47.5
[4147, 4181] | 47.79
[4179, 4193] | 47.62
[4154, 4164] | 48.96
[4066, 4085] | 47.09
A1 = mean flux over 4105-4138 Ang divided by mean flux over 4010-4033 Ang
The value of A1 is 0.97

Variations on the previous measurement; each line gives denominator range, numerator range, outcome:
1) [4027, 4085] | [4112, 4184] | 1.01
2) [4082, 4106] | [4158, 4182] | 1.10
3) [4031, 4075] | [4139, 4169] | 1.01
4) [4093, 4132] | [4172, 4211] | 1.06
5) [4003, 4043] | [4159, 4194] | 0.99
